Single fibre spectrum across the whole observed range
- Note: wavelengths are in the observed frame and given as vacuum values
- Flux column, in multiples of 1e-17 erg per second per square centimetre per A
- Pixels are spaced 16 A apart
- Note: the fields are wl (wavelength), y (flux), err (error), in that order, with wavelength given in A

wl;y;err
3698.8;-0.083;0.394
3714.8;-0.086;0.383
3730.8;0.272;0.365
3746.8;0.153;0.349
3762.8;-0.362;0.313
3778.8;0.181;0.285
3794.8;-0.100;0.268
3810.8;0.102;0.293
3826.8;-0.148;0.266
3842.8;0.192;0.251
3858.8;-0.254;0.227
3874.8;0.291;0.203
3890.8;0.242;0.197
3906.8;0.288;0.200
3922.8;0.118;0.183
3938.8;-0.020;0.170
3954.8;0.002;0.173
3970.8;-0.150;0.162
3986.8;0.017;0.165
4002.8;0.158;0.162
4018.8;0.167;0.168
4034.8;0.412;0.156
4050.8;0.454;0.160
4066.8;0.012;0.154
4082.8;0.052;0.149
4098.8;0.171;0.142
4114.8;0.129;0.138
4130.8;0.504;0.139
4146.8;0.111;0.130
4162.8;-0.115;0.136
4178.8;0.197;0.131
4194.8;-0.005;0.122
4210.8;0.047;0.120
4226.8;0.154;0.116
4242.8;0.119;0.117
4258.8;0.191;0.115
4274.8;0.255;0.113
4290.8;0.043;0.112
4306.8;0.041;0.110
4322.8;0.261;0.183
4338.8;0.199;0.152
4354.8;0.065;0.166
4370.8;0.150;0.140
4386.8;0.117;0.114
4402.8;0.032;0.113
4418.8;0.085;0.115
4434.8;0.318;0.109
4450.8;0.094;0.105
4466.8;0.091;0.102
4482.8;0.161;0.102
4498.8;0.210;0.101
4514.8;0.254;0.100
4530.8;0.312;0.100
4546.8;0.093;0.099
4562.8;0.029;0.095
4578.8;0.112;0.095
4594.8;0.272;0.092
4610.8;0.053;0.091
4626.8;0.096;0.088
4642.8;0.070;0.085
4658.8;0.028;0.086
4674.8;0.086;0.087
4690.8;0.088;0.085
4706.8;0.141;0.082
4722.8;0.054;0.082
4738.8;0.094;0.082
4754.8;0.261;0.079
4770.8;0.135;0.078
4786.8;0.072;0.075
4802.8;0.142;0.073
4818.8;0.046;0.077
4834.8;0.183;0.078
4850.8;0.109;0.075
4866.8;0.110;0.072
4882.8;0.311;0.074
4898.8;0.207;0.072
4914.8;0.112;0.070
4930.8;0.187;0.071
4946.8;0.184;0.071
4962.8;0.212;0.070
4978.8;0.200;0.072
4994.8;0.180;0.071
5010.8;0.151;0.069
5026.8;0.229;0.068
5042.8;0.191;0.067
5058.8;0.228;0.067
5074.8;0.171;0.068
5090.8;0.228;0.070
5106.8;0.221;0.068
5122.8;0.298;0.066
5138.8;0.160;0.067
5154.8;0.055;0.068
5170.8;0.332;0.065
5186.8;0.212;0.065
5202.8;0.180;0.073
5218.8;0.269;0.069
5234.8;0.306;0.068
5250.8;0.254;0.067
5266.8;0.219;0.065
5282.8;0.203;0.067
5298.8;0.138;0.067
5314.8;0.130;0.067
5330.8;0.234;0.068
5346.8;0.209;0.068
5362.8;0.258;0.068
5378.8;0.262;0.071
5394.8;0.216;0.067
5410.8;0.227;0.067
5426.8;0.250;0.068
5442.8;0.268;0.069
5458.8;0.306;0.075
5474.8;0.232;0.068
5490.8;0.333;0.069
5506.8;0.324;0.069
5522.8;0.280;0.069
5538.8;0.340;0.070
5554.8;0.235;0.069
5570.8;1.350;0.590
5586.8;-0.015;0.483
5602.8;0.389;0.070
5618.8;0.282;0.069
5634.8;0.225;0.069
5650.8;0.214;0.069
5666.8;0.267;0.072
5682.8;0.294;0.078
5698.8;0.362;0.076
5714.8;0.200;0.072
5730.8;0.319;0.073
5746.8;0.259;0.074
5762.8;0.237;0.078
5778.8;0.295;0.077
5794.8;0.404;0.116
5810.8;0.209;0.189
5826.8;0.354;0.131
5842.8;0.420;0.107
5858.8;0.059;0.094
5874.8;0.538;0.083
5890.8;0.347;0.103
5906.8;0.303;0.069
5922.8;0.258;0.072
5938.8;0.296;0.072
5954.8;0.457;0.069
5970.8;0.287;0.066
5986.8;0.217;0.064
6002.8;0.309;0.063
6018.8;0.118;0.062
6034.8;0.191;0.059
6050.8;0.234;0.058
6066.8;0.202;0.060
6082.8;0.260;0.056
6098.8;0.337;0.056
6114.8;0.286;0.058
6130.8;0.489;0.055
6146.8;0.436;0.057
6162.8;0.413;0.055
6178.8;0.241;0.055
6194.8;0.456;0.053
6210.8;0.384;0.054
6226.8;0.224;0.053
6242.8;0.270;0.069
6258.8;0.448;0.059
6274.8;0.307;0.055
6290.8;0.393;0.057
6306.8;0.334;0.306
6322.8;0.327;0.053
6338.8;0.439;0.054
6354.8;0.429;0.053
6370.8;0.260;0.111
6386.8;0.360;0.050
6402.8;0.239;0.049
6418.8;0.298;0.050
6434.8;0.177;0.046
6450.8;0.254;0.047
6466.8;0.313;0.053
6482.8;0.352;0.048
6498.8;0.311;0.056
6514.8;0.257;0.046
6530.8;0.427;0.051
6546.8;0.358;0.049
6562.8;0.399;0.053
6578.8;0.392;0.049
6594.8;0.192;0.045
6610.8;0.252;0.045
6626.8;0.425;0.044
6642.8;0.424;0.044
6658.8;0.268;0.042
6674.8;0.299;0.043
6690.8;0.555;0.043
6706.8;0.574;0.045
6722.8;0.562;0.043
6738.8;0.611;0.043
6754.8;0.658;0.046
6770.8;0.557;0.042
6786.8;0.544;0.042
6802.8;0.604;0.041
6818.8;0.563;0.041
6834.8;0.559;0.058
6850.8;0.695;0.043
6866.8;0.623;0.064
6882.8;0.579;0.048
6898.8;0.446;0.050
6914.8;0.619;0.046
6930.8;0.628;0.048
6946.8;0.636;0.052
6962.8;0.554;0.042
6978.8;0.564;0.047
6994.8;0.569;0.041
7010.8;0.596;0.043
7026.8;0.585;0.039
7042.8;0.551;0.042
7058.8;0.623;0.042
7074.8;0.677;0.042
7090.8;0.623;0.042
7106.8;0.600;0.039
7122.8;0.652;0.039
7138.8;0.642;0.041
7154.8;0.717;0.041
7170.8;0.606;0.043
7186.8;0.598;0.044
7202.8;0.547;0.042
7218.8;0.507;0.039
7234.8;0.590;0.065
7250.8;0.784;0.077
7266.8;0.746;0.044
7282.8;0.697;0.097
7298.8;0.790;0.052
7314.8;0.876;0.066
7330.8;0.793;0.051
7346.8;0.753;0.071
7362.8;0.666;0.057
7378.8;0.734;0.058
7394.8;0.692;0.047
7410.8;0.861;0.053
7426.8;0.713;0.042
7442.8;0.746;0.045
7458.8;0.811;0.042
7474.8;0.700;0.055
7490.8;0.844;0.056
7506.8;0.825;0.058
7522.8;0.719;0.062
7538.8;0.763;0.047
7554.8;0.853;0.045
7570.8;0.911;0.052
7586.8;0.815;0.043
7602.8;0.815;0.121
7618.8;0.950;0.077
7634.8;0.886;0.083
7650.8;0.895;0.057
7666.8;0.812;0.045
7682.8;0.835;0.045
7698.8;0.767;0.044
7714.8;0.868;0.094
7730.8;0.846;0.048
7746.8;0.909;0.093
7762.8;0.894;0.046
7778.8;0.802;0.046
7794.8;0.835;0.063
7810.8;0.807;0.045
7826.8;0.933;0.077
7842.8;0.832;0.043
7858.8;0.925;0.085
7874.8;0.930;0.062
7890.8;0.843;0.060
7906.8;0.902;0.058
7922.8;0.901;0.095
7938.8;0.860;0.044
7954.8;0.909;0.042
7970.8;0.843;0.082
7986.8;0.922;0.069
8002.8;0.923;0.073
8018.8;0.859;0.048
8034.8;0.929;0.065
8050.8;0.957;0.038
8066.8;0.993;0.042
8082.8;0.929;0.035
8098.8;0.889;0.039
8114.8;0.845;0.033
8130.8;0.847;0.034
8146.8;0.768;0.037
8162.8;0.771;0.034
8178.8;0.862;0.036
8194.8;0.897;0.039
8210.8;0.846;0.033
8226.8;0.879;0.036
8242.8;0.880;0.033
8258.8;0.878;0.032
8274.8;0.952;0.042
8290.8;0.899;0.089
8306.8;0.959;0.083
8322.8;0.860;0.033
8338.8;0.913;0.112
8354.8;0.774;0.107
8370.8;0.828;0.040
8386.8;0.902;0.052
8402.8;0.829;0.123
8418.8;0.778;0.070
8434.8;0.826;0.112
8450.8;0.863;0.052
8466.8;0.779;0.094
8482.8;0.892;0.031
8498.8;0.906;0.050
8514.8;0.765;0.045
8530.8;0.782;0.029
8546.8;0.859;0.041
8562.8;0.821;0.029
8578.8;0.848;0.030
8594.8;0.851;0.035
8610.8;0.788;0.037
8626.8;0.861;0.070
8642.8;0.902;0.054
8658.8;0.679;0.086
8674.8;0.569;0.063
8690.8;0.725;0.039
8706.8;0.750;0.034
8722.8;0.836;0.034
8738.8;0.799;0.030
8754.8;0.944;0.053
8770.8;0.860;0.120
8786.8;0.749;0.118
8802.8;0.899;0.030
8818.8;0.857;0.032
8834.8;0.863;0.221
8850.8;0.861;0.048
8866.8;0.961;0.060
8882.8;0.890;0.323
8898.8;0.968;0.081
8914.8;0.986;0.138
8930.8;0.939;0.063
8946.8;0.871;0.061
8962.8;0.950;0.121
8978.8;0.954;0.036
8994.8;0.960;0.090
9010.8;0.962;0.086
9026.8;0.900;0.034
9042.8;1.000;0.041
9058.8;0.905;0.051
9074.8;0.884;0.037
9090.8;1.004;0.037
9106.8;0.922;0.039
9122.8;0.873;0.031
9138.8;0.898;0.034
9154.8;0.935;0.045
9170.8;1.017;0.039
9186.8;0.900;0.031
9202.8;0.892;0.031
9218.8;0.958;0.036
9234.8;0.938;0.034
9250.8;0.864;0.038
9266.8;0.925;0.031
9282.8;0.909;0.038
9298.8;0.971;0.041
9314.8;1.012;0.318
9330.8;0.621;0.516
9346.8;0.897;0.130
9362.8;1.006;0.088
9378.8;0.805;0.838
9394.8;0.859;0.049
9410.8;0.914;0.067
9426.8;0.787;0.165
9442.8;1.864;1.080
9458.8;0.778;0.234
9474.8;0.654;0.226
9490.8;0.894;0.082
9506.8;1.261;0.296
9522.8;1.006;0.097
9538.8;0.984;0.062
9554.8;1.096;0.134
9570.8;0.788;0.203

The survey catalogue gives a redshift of 0.68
